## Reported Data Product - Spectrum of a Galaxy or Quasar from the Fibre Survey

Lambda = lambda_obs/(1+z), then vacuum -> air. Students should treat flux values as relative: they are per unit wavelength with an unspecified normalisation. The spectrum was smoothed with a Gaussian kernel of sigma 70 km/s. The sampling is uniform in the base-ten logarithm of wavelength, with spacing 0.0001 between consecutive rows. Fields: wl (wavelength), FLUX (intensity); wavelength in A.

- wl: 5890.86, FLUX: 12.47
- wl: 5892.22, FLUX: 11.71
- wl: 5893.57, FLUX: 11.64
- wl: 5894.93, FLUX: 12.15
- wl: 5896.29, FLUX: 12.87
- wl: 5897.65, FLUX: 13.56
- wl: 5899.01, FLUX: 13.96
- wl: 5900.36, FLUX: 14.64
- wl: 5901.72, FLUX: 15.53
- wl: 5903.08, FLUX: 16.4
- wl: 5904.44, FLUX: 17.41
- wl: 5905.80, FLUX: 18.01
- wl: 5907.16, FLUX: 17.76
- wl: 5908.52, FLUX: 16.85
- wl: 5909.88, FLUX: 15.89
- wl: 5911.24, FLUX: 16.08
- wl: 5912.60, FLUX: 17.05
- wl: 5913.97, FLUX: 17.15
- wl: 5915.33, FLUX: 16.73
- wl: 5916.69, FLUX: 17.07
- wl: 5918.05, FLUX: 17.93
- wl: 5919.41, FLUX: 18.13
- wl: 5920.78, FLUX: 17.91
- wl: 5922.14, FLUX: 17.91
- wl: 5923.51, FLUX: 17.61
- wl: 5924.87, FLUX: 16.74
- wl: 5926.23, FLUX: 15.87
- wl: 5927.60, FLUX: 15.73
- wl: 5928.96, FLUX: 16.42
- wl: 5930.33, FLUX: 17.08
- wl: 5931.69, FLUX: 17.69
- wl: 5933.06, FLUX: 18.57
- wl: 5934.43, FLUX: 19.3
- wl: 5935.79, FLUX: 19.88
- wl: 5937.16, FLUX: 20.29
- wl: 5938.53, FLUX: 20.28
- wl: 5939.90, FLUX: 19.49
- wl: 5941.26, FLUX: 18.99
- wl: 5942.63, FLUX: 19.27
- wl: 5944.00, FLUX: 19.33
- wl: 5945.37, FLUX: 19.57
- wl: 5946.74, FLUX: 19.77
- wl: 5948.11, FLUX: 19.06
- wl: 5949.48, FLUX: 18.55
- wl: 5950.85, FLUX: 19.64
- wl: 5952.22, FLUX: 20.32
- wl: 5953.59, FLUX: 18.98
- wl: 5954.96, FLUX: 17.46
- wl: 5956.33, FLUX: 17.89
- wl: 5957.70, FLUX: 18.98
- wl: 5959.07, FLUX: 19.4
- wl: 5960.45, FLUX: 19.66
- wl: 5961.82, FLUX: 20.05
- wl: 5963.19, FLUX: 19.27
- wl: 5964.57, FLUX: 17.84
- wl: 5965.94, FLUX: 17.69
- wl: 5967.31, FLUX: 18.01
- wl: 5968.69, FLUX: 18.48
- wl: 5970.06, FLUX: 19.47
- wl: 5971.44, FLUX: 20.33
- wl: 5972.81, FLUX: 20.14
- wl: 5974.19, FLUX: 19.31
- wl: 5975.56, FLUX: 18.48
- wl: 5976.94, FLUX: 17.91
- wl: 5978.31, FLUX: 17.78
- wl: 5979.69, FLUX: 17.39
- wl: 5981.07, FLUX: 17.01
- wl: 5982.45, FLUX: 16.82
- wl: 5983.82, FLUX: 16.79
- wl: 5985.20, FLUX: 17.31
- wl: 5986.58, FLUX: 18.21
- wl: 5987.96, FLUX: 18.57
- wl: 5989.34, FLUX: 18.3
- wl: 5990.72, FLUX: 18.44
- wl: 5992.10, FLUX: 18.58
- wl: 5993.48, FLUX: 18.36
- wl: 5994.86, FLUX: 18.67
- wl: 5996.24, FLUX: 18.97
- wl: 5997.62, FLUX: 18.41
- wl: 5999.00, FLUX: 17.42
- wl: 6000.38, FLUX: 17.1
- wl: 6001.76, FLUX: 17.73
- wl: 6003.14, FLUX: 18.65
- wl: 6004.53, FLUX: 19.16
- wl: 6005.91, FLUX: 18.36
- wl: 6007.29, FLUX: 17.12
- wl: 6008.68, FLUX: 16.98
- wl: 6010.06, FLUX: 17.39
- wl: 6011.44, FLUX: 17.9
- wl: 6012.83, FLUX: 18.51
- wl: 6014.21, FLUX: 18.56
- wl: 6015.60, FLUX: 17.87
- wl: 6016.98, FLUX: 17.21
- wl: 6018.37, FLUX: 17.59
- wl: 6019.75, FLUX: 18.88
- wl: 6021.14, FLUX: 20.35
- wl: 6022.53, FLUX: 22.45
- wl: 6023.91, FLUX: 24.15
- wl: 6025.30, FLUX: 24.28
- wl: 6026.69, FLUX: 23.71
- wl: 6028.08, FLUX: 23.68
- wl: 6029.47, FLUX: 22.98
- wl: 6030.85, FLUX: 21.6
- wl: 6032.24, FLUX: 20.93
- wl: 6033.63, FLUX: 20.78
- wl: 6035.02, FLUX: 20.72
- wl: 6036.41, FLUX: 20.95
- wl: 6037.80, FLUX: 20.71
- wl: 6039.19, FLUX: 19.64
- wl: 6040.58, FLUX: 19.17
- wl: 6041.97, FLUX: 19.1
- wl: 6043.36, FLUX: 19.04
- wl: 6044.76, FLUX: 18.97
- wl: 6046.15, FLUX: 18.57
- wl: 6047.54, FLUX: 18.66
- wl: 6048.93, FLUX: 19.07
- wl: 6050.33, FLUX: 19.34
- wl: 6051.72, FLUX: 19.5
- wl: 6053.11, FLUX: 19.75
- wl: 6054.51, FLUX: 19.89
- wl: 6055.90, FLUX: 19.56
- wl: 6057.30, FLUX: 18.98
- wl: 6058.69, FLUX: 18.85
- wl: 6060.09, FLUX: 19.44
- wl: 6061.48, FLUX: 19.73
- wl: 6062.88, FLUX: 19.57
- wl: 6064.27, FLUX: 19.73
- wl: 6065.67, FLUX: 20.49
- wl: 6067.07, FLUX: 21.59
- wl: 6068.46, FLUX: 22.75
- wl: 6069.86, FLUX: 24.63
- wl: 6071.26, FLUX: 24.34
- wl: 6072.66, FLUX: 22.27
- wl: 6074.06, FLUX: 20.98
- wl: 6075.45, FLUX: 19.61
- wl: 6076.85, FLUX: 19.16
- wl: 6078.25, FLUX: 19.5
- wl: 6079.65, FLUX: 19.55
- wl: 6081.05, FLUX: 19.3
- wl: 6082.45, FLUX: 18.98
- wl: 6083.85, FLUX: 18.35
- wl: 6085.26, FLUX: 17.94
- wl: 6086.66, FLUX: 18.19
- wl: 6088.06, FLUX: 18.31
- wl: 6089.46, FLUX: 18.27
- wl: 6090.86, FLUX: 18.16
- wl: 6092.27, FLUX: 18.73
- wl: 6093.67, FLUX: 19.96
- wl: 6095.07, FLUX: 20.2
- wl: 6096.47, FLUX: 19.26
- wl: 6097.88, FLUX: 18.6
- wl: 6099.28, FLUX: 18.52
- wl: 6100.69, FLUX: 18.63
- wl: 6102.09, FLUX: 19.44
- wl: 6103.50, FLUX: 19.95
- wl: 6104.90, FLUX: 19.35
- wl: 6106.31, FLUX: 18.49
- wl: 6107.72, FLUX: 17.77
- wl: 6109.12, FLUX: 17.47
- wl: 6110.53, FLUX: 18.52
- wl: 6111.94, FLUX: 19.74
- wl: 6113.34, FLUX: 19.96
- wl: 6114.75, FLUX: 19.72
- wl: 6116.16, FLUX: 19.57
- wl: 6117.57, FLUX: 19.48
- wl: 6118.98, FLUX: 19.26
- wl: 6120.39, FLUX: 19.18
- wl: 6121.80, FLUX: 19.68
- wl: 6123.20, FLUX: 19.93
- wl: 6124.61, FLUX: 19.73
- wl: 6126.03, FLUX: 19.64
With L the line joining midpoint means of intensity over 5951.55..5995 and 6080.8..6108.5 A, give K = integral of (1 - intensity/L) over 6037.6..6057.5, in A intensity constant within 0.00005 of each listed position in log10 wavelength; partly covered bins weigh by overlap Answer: -0.66 A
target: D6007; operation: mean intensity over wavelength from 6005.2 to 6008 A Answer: 17.7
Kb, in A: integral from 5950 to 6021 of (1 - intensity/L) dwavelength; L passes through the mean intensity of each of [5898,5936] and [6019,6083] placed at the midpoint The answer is 1.6 A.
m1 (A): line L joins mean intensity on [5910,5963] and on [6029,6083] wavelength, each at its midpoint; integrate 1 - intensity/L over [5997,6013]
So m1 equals 1.3 A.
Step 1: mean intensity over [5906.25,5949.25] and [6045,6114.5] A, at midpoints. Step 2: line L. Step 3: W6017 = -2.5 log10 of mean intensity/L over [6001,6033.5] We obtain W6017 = -0.05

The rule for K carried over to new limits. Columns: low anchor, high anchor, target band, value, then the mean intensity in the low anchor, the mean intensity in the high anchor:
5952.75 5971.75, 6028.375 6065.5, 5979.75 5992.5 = 0.9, 18.8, 19.9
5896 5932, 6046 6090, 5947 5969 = -1.7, 16.5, 19.9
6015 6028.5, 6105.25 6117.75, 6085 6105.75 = 0.4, 21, 19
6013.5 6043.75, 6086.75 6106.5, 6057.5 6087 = -1.0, 20.7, 19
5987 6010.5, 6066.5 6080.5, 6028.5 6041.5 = -0.8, 18.1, 21.4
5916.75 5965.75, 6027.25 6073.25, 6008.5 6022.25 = 1.1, 18.6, 20.5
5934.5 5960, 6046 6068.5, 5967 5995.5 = 1.6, 19.3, 19.7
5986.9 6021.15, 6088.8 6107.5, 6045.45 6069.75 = -1.6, 18.2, 19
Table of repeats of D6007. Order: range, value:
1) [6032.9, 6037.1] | 20.8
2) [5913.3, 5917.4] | 17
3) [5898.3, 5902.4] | 14.7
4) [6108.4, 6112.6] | 18.6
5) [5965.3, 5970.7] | 18.4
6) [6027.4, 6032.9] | 22.3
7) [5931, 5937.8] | 19.1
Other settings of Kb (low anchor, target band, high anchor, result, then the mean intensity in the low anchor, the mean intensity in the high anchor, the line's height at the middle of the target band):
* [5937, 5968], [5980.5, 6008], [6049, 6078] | 2.26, 19.1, 20.5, 19.6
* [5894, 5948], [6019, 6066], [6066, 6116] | -3.62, 17.2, 19.6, 18.9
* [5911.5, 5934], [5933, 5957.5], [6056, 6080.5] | -2.11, 17.2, 20.6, 17.7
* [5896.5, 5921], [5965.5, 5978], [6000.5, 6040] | -0.30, 16.5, 19.9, 18.4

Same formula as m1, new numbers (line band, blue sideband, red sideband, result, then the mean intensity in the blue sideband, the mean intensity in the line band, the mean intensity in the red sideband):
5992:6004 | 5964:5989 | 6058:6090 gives 0.26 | 18.2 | 18.2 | 20.1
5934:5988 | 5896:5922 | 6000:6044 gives -2.56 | 16.5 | 18.8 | 19.8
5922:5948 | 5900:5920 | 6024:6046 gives -1.04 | 16.9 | 18.4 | 21.1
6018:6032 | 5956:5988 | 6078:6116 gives -2.54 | 18.5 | 22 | 18.9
